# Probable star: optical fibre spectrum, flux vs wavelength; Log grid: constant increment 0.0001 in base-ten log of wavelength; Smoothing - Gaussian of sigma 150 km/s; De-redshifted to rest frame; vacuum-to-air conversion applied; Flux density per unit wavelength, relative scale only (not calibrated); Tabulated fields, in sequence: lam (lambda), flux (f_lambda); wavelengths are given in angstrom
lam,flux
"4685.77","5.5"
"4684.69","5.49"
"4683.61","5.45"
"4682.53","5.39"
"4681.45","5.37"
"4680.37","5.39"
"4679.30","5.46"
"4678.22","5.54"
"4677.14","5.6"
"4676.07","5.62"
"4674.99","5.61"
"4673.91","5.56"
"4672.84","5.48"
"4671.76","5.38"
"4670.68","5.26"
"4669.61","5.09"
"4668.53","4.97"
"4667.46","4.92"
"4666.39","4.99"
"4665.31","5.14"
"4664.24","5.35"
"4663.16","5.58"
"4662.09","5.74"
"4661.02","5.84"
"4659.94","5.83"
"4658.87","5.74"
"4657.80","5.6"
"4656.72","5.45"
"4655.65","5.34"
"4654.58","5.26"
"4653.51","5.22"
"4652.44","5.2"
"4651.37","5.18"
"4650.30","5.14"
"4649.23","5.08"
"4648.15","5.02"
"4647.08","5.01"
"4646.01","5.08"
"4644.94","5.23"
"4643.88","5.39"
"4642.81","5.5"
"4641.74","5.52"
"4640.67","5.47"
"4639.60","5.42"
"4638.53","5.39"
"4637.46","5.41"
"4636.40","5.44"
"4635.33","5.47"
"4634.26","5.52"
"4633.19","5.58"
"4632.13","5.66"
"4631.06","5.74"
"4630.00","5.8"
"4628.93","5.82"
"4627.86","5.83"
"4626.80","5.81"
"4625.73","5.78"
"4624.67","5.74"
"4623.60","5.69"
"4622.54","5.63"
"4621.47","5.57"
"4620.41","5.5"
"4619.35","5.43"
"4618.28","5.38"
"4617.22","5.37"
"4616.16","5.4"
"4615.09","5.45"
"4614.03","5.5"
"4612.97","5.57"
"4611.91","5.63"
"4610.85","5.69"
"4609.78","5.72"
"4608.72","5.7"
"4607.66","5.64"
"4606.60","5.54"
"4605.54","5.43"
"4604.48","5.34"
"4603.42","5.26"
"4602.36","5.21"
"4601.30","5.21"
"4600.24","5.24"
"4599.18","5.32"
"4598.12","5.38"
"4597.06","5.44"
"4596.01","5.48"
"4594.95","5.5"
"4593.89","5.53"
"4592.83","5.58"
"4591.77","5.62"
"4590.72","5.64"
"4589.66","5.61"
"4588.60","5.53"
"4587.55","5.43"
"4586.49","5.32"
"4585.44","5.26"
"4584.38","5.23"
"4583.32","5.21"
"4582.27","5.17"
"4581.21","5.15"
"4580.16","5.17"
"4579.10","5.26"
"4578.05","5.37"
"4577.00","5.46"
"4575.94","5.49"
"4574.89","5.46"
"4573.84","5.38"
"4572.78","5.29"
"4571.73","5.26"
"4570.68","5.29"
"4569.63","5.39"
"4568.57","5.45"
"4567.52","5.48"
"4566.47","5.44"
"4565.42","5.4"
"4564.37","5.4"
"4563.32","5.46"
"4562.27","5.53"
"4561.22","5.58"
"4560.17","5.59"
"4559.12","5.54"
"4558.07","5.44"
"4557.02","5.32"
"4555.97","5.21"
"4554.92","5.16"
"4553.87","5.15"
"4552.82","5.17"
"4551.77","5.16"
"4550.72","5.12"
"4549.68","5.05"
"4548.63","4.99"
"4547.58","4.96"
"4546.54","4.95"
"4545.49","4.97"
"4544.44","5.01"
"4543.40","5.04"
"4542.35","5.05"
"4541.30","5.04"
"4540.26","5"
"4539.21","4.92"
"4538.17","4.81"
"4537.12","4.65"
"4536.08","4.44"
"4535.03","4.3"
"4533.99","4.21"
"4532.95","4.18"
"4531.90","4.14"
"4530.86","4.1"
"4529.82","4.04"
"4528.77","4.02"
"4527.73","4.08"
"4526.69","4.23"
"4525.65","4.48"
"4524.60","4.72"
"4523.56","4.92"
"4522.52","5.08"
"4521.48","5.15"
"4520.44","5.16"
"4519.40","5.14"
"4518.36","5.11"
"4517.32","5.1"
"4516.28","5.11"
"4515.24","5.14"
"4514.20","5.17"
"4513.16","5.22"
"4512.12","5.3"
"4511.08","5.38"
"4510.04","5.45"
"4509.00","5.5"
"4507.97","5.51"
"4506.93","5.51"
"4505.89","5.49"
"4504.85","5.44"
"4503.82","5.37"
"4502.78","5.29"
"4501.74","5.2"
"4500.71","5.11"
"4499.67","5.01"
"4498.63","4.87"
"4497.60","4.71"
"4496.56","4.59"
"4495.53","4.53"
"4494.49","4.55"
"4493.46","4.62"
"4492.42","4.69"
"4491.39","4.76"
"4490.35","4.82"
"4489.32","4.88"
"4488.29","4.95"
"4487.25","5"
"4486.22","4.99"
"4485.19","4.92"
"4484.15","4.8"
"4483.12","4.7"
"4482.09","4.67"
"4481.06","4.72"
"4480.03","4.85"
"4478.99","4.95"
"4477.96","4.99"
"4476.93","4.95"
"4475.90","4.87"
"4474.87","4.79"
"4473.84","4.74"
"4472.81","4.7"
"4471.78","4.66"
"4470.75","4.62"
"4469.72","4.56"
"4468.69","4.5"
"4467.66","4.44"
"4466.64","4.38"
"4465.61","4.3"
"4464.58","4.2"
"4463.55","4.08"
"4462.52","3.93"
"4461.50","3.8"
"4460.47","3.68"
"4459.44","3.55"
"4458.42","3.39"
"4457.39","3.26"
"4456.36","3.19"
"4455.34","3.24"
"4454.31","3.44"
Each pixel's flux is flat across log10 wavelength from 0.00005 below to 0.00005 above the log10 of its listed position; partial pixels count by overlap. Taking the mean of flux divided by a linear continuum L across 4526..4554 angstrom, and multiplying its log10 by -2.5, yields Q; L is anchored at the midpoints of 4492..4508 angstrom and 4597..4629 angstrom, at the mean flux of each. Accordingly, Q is 0.11 mag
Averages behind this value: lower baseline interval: 5.02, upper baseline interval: 5.52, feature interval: 4.69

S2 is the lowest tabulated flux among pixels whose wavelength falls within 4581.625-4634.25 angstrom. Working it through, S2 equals 5.17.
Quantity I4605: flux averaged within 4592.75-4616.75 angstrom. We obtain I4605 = 5.47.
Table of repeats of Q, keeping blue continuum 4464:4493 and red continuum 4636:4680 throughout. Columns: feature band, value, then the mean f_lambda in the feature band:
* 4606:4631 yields -0.079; 5.62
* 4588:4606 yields -0.058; 5.43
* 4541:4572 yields -0.053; 5.25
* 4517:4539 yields 0.075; 4.58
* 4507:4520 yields -0.090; 5.27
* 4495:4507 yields -0.059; 5.08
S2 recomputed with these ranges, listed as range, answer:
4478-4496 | 4.53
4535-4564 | 4.3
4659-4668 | 4.92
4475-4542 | 4.02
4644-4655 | 5.01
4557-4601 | 5.15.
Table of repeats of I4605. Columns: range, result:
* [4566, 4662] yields 5.45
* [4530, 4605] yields 5.19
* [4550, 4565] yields 5.34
